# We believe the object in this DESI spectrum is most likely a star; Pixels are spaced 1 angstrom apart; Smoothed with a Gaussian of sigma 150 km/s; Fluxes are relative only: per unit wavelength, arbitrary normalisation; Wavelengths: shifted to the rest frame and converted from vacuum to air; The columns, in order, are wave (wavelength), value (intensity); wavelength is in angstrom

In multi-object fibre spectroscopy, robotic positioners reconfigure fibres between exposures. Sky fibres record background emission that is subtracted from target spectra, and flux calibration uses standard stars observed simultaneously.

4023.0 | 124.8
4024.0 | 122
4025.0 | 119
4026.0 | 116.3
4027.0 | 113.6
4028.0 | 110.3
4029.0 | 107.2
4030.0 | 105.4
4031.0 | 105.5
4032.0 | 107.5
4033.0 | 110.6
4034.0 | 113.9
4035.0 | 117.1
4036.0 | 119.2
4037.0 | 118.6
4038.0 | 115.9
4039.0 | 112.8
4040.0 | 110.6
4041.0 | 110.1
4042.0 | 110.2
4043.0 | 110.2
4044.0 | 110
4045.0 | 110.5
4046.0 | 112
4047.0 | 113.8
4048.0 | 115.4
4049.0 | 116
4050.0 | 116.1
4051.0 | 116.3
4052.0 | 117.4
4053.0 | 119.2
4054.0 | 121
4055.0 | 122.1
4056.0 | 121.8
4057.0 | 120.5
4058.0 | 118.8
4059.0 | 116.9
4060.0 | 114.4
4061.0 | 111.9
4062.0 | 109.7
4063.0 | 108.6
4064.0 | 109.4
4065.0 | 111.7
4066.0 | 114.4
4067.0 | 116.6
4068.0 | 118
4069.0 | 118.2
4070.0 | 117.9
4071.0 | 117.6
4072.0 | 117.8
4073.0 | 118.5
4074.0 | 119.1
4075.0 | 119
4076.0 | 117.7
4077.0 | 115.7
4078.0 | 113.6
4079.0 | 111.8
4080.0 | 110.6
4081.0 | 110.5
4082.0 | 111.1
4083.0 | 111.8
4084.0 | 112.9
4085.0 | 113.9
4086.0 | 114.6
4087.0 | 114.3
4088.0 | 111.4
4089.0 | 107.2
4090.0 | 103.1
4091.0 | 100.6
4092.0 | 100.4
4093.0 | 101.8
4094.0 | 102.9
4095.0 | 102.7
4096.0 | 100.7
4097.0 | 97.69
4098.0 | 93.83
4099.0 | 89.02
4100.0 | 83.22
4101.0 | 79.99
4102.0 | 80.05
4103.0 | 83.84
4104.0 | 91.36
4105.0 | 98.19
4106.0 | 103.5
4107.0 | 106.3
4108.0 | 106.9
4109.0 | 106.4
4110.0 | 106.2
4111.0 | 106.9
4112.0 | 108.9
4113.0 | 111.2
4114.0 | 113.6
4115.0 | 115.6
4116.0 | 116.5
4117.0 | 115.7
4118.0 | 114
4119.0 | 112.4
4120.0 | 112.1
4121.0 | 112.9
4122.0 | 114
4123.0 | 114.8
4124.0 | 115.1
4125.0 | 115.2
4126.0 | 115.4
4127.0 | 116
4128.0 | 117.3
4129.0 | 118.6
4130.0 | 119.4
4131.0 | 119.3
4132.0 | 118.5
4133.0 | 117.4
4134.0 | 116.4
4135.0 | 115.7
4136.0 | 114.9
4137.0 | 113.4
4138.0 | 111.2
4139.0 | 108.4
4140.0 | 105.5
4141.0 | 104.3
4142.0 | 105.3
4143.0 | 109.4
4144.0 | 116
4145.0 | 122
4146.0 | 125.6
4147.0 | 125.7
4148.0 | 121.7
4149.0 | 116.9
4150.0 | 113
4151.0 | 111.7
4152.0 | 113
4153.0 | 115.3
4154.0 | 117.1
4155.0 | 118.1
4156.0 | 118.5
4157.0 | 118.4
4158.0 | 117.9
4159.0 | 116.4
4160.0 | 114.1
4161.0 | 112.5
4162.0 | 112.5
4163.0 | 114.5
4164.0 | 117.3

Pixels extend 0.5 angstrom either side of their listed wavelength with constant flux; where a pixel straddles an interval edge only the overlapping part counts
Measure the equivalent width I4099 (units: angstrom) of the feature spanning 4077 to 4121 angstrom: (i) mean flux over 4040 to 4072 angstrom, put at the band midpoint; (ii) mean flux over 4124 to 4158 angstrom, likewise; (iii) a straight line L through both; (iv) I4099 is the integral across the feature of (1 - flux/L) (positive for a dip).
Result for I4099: 3.9 angstrom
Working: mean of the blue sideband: 115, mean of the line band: 105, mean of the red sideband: 116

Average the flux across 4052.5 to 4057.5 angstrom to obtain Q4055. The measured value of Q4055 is 121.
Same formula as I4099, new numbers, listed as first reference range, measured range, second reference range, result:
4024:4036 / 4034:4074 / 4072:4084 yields -0.7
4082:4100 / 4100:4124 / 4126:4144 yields 0.8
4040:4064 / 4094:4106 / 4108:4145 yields 2.3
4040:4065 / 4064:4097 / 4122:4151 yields 0.9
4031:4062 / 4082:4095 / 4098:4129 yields 0.2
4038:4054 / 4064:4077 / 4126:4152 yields -0.3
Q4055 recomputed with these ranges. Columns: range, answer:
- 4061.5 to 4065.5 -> 110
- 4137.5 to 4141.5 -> 107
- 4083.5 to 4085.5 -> 113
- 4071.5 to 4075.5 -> 119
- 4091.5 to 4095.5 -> 102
